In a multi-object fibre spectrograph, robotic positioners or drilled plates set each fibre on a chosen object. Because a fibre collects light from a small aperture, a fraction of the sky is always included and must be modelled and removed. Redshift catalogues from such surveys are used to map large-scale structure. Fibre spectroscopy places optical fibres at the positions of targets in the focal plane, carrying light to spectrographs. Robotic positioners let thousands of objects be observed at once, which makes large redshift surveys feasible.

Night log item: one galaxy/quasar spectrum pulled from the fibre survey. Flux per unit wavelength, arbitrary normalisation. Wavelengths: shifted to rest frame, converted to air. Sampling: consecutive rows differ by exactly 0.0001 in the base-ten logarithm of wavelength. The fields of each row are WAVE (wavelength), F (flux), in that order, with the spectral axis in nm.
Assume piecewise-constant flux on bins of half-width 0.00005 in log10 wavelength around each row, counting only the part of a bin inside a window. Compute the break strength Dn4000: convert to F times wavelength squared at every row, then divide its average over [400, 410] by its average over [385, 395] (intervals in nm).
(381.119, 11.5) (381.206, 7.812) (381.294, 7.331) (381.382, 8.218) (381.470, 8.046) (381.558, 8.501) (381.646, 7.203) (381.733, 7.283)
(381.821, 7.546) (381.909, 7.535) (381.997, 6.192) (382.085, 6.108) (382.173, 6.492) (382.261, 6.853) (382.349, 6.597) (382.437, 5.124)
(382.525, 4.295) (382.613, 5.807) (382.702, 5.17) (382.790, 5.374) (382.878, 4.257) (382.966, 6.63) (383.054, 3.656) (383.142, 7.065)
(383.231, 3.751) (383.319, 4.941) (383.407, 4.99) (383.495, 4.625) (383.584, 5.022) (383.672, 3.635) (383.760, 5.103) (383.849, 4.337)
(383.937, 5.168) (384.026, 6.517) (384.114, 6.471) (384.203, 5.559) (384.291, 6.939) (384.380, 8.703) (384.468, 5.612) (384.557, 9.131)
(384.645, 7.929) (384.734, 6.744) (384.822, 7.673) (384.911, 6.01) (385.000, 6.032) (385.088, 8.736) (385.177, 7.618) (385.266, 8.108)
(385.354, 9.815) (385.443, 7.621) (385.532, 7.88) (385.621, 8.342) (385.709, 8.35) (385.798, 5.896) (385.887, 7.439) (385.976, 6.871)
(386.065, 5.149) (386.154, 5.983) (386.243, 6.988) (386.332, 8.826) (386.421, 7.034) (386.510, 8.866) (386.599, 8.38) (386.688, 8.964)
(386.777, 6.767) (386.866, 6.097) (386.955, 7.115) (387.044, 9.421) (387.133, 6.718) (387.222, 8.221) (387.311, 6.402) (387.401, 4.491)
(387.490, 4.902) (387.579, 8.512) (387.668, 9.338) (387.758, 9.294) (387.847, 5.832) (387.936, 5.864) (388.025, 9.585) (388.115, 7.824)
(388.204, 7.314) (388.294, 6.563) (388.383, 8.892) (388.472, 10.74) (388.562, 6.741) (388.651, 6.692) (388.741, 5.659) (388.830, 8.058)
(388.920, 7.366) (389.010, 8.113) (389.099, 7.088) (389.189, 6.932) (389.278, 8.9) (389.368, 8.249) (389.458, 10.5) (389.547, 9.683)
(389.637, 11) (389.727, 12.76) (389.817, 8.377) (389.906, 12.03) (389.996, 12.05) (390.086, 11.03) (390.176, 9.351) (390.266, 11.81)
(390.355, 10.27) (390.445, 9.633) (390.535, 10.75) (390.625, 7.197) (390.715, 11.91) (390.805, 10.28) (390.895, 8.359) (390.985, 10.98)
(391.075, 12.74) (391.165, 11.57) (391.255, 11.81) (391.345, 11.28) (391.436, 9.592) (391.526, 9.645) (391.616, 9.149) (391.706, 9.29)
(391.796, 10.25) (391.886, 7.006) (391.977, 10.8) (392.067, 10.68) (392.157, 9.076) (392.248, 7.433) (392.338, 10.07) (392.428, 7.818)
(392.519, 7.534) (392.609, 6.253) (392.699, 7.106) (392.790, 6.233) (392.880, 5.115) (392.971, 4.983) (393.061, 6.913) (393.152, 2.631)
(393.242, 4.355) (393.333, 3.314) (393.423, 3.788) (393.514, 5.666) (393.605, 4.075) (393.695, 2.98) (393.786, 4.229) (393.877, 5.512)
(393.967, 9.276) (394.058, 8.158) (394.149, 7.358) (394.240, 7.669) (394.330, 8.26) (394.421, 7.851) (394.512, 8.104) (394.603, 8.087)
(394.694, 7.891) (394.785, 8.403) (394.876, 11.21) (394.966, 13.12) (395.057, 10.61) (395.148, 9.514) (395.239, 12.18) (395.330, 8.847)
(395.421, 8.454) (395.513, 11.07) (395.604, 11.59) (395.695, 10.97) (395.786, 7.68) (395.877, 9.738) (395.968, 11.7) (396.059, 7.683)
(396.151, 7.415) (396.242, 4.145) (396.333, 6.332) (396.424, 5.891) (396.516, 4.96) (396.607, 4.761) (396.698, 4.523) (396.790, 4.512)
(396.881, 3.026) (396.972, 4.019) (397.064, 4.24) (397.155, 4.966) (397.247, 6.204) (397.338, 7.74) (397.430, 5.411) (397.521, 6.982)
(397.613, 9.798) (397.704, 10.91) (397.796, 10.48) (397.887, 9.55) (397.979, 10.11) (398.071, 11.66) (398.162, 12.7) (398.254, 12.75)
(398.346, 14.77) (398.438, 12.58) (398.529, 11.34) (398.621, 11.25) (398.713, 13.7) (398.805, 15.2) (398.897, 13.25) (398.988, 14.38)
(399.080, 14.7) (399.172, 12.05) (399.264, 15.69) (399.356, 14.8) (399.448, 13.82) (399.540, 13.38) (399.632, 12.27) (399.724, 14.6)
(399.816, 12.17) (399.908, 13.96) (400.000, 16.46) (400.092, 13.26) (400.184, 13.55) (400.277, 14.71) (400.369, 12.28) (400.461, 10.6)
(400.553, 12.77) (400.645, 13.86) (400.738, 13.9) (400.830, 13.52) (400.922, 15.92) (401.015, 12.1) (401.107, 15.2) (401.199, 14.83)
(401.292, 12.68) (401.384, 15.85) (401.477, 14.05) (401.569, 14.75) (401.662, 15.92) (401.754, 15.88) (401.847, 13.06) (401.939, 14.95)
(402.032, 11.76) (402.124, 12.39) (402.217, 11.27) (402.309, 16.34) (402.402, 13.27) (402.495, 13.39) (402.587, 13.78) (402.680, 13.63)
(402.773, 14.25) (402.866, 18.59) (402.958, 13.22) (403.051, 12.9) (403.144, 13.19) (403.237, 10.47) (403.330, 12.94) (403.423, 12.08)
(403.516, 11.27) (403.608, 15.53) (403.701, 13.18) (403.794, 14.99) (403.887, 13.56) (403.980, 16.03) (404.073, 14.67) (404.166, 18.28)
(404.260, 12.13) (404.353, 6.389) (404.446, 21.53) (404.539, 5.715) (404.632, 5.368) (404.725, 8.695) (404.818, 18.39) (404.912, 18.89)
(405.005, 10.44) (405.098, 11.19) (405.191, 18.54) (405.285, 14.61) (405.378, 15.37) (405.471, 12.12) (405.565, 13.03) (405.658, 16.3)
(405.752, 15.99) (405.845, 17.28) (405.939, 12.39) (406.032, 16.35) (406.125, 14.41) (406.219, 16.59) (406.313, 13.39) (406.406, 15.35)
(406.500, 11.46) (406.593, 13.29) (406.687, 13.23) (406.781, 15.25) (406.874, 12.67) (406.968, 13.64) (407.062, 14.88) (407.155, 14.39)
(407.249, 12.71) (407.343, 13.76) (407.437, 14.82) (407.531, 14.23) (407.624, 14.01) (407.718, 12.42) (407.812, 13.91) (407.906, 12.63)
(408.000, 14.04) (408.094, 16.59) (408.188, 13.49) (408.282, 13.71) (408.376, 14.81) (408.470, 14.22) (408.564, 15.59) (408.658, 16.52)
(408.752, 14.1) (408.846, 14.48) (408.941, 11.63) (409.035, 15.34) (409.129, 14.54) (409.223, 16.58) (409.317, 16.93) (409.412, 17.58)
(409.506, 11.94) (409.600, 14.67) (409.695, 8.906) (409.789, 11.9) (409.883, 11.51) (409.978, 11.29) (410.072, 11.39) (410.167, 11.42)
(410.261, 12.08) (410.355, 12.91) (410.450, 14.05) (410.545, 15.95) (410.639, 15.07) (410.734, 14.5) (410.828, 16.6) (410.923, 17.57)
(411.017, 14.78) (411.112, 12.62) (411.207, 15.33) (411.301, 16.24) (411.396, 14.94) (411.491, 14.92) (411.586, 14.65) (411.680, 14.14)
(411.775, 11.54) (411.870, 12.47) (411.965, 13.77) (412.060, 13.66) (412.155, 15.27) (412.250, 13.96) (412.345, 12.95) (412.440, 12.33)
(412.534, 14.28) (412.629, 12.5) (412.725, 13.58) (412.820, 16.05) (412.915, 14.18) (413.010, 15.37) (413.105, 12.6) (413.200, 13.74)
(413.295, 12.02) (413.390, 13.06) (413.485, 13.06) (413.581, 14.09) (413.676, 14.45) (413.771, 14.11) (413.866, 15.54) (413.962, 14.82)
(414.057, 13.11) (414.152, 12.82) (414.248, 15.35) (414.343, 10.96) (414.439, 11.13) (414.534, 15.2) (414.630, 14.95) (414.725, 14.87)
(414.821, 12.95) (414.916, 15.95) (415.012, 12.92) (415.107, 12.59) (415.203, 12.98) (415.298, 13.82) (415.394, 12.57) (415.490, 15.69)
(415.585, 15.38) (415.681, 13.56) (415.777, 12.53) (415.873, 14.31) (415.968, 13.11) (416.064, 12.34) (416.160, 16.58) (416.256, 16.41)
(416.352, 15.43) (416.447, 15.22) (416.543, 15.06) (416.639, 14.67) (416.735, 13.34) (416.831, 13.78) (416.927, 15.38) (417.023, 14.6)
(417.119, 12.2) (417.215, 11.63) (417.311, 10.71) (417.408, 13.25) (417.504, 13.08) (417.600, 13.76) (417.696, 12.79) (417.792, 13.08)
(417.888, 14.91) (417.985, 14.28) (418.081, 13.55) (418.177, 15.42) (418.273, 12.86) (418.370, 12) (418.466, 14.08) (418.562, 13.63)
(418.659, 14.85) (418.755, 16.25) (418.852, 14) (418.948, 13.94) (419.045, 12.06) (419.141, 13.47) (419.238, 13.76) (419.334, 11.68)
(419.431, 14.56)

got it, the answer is 1.8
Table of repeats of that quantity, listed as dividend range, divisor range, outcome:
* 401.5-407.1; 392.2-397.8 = 2.01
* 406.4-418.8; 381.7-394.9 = 2.08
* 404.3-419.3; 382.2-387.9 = 2.38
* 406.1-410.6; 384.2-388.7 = 2.07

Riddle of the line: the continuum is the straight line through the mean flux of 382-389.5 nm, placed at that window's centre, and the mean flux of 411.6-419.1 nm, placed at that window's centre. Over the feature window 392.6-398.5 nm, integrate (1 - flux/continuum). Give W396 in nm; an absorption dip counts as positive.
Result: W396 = 0.974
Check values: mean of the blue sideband 6.9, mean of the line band 7.7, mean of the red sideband 13.8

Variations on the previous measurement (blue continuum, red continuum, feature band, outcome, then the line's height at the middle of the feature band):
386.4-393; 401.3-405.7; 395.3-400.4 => 0.639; 11.6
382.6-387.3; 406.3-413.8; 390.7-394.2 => 0.391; 8.85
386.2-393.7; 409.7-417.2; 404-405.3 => -0.161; 11.8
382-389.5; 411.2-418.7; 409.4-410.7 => -0.011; 12.7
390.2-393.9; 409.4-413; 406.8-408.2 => -0.139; 12.7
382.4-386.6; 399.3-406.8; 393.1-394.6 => 0.634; 10.2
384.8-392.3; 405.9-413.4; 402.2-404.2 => -0.264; 12.3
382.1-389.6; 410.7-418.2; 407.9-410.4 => -0.217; 12.7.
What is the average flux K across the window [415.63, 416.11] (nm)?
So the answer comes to 13.2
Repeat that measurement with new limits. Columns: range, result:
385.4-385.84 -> 7.63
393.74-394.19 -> 6.89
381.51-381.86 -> 7.65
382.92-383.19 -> 5.74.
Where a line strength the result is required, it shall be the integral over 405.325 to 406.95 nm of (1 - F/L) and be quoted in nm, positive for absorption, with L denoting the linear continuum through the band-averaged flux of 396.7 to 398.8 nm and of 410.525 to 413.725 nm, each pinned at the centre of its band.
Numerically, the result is -0.32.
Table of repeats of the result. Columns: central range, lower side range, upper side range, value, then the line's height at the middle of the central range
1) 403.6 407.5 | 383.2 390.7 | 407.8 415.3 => -0.49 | 12.4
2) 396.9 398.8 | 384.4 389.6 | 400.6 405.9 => 0.36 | 11.8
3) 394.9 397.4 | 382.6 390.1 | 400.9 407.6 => 0.74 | 10.9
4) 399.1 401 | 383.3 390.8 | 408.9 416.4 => -0.48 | 10.9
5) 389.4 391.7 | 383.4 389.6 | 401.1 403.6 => -0.41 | 8.93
